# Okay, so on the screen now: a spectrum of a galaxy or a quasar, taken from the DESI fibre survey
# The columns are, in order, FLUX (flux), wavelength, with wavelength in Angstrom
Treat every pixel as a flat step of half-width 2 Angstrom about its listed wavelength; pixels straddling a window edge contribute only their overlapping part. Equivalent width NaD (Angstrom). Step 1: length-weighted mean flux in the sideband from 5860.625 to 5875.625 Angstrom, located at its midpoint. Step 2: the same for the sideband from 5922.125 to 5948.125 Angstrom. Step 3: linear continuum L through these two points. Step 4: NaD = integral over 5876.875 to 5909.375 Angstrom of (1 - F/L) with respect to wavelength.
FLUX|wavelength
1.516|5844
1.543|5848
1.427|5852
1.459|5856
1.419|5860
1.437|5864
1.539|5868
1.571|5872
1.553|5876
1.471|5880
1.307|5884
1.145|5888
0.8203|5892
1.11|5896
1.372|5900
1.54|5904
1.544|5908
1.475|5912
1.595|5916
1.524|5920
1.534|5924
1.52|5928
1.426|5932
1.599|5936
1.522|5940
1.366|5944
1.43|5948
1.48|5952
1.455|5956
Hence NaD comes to 4.54 Angstrom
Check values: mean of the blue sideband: 1.51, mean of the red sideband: 1.49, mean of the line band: 1.29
